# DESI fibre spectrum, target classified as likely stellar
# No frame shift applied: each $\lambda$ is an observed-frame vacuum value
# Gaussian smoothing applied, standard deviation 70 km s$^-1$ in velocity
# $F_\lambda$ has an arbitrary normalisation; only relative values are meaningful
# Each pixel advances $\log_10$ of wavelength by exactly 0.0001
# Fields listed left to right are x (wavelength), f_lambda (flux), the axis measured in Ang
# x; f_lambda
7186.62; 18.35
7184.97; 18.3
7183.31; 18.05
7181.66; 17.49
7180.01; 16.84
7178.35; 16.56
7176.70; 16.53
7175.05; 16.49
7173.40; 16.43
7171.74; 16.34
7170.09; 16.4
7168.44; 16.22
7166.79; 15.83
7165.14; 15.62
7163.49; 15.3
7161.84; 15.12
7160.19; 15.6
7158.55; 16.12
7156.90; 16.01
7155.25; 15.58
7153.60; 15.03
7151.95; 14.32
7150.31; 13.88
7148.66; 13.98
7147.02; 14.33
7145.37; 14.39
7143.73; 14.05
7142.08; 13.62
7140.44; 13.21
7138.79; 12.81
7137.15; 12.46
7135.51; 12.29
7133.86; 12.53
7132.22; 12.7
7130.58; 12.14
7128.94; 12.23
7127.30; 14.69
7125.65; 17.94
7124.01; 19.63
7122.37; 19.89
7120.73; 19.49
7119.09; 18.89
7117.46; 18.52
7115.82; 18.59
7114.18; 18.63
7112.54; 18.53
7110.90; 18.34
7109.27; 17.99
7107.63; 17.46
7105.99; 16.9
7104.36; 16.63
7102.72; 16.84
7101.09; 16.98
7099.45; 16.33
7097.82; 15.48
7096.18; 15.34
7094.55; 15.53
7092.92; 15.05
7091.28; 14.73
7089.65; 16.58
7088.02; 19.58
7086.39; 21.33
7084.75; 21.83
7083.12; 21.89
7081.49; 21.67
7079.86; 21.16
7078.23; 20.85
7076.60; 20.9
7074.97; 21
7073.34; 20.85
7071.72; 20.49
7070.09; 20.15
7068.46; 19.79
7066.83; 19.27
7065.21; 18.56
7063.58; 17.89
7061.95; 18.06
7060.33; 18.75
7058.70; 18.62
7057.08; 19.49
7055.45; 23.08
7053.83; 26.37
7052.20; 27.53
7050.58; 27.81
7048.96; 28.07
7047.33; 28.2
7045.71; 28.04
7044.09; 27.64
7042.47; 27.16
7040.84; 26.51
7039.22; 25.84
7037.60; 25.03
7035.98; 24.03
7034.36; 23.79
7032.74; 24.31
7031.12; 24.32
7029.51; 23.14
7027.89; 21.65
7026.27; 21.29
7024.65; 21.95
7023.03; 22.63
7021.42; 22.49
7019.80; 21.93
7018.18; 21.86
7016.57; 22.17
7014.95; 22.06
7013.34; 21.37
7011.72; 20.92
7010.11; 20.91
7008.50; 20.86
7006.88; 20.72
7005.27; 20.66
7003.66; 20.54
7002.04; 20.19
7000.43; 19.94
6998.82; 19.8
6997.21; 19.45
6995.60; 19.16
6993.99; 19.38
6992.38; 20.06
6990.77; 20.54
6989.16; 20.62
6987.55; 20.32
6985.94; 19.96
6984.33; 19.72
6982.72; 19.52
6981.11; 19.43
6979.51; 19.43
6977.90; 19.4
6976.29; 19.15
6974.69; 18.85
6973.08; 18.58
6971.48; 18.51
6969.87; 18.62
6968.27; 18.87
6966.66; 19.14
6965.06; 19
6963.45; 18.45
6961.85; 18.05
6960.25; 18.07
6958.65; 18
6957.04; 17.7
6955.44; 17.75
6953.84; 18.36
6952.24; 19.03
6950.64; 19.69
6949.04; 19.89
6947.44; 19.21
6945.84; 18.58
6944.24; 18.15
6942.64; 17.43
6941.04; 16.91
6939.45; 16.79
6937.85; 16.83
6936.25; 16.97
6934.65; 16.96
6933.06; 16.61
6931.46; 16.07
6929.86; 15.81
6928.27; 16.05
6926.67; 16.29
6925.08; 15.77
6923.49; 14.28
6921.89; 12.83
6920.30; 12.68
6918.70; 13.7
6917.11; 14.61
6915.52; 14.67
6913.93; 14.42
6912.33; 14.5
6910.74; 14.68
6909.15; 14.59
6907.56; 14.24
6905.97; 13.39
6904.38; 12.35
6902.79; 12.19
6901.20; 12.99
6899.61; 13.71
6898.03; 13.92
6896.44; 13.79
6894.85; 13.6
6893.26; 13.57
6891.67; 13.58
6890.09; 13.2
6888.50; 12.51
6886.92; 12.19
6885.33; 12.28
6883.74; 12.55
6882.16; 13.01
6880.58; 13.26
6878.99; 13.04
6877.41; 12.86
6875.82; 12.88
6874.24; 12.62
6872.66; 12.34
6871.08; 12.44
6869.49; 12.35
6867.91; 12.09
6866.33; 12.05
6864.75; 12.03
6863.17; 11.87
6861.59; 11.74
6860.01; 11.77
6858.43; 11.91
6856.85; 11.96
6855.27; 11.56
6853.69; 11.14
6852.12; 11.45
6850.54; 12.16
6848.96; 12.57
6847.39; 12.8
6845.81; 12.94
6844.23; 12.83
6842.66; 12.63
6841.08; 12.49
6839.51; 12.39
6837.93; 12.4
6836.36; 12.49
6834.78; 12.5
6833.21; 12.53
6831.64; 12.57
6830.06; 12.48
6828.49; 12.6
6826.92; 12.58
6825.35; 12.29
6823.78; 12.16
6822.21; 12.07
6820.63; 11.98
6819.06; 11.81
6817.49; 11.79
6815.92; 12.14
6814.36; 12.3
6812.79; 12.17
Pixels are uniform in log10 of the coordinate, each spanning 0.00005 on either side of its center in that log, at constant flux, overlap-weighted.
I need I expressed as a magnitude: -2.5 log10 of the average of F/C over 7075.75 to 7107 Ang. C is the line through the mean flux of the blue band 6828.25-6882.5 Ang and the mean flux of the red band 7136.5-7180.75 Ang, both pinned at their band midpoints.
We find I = -0.24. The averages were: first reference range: 12.4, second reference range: 15.2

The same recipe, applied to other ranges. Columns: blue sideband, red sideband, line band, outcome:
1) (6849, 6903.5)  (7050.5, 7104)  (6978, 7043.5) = -0.25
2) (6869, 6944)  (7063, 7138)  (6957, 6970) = -0.21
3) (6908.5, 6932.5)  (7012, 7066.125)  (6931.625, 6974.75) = -0.06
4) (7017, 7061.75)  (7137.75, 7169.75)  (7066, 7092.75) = 0.04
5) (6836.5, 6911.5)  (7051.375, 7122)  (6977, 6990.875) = -0.23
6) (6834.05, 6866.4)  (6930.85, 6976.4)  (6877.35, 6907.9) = 0.12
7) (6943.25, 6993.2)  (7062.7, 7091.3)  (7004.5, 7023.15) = -0.11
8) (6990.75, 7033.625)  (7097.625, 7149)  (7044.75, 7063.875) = -0.22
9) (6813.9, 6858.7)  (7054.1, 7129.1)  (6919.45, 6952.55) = -0.14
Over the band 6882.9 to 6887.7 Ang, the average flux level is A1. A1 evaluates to 12.3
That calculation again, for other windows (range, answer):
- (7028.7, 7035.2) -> 23.9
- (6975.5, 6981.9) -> 19.4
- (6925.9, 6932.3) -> 16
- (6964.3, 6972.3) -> 18.8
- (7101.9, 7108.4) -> 17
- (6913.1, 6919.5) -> 14.3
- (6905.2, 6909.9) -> 14.1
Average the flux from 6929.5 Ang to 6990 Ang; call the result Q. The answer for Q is 18.5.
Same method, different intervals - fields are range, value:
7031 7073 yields 23.4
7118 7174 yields 15.2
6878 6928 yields 13.6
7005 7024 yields 21.6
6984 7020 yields 20.6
